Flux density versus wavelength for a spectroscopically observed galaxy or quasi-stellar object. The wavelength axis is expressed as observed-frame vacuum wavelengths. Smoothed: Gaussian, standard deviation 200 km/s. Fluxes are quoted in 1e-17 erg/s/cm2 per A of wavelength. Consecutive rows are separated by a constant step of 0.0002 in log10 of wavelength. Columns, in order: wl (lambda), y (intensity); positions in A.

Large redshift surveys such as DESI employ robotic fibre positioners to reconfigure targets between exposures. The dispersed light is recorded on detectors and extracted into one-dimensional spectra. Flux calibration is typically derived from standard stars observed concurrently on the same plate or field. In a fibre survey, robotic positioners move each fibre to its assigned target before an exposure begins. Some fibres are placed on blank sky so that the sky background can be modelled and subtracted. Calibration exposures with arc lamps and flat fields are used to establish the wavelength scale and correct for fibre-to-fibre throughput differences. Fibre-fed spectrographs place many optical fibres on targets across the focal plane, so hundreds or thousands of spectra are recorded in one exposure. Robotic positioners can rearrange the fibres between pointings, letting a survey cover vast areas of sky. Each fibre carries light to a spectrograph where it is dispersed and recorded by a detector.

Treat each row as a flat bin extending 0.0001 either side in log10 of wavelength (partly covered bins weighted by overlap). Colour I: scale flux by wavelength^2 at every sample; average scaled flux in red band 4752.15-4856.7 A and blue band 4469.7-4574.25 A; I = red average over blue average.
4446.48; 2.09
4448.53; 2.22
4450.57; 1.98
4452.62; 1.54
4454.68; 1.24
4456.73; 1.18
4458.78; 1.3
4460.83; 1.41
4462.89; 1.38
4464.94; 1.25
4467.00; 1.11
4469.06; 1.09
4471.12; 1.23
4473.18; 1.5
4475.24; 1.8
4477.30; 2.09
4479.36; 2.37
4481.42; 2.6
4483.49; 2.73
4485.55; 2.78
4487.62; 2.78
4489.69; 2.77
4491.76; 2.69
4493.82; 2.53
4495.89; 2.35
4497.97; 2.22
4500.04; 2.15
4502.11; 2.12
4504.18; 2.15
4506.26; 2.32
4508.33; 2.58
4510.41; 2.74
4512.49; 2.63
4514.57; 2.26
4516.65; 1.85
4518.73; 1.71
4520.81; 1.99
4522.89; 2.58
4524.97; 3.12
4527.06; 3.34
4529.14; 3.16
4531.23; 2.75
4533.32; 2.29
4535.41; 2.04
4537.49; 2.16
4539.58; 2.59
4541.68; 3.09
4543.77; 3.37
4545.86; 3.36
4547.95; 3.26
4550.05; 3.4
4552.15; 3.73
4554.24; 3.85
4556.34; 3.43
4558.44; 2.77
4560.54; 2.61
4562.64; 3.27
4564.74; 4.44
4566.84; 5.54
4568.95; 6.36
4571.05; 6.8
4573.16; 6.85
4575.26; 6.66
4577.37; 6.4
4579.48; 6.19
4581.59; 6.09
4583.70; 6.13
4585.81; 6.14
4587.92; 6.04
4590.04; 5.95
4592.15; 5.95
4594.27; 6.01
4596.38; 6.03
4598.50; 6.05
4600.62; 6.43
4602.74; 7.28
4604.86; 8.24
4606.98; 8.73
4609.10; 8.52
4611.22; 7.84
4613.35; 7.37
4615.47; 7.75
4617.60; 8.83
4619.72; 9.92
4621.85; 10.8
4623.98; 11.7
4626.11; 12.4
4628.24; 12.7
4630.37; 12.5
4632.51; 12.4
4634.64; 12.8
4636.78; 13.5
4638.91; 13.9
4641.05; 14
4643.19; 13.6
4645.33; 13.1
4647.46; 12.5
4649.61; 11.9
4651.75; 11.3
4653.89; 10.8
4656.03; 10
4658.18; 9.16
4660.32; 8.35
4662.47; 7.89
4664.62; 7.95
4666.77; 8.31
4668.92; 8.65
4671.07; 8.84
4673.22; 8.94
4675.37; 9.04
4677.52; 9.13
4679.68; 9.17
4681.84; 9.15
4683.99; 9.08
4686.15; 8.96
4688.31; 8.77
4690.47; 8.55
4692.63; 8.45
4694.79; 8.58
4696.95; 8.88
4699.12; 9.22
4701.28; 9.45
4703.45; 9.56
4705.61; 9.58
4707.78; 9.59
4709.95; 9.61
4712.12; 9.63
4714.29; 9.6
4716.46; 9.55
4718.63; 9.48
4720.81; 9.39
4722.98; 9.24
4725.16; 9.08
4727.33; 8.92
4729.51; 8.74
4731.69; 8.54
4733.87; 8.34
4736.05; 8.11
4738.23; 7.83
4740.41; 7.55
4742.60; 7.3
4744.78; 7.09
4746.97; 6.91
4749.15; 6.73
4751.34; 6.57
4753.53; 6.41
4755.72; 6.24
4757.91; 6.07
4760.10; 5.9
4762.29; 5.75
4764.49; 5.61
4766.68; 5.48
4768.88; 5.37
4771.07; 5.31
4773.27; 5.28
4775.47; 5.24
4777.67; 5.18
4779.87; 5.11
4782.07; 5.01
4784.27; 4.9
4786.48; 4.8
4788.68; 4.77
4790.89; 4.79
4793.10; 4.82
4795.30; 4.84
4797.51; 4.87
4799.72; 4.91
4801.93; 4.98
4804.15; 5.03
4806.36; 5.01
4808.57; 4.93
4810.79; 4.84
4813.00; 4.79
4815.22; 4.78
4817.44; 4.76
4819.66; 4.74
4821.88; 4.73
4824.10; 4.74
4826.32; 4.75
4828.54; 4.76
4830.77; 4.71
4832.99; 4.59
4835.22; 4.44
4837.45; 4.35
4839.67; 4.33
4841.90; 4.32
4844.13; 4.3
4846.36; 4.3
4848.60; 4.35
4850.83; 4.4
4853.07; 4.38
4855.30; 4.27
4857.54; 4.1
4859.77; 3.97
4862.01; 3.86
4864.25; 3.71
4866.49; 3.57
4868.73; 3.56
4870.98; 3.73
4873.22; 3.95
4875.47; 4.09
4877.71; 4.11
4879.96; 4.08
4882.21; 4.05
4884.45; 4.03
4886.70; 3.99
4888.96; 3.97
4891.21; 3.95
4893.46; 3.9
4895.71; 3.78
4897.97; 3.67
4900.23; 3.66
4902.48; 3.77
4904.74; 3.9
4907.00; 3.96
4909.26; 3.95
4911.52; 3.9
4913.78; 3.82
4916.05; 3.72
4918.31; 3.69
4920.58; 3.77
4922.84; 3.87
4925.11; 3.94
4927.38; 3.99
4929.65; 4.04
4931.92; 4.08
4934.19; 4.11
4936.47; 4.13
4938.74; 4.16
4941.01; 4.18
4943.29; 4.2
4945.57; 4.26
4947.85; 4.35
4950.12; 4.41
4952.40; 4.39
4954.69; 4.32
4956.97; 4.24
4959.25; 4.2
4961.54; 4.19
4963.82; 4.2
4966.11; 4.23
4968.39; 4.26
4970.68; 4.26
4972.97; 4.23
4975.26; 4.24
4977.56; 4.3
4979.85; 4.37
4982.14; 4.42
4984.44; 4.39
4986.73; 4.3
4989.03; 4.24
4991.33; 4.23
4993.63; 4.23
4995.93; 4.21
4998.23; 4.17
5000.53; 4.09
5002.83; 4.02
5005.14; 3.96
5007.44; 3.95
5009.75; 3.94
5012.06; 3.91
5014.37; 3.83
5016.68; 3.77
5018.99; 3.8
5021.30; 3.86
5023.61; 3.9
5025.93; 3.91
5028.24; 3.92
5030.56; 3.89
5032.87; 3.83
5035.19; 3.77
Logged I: 1.89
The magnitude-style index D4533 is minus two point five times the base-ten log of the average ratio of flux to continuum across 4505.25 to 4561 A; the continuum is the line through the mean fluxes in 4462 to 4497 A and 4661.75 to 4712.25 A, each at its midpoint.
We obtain 0.35 mag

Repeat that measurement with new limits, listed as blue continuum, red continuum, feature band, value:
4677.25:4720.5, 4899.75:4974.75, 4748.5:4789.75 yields 0.36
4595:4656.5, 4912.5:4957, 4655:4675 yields 0.11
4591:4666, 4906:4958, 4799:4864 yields 0.30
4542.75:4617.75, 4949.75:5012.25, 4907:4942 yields 0.12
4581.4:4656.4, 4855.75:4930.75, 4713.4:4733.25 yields -0.22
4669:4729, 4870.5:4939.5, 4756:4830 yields 0.31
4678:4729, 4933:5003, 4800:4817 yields 0.42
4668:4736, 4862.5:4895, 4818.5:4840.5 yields 0.16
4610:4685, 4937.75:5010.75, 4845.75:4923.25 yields 0.44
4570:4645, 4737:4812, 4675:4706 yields -0.24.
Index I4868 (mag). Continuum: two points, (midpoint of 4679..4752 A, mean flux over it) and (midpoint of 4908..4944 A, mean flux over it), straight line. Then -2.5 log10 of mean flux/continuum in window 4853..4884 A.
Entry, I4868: 0.31 mag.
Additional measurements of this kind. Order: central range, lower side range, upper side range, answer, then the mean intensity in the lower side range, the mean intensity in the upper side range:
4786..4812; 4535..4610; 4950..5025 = -0.06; 5.19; 4.15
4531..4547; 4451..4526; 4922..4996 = -0.18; 2.06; 4.22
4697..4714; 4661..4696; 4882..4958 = -0.16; 8.71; 4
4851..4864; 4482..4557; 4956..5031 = -0.11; 2.69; 4.11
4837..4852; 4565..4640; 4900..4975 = 0.21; 8.34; 4.08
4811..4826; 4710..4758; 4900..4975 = 0.33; 8.13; 4.08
